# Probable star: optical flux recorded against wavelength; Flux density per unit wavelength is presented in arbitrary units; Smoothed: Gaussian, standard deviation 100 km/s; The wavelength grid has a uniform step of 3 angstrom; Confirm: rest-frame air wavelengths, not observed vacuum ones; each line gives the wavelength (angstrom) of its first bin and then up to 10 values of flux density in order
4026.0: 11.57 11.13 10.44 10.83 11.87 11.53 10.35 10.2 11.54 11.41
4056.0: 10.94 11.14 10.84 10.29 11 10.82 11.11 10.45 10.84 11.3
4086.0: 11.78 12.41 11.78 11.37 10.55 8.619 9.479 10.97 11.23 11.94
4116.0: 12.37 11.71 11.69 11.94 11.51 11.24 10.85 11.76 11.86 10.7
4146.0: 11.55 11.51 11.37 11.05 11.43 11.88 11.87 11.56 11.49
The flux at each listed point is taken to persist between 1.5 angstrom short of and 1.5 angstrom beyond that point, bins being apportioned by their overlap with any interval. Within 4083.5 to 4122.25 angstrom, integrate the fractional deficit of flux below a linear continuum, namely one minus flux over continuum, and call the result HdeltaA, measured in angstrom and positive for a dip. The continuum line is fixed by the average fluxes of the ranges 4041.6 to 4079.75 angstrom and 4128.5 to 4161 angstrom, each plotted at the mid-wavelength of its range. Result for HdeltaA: -0.3 angstrom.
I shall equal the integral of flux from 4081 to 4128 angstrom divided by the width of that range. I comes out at 11.3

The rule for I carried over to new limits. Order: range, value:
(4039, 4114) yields 11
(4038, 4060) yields 11.1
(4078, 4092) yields 11.6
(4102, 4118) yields 11.1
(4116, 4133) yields 11.7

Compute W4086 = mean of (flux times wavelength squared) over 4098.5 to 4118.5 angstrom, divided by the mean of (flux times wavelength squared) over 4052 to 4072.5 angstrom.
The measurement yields 1.01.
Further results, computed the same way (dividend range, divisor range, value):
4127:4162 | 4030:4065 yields 1.09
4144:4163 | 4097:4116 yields 1.10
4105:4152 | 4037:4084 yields 1.08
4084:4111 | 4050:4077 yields 1.01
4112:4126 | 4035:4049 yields 1.13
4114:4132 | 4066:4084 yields 1.11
